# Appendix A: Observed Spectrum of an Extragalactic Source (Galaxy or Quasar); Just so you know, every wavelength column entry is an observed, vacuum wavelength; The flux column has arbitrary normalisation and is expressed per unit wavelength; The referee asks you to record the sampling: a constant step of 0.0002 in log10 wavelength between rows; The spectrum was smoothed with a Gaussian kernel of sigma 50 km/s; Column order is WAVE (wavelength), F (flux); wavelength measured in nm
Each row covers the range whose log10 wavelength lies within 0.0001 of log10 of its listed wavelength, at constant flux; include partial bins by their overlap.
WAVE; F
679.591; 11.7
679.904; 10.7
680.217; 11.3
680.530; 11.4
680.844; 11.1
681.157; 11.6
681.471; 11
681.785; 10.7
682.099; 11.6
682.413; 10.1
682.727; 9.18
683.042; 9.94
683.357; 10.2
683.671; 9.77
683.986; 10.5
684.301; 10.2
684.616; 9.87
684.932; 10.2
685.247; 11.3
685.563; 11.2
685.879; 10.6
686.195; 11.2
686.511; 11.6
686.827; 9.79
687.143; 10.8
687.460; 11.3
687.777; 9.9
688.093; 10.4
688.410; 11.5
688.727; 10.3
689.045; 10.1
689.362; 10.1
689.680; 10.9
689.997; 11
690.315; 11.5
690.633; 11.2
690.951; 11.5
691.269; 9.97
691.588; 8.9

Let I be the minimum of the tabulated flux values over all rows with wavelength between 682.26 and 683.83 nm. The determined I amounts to 9.18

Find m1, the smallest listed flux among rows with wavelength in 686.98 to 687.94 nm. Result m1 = 9.9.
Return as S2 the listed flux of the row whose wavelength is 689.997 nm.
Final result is 11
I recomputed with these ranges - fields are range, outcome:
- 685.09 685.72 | 11.2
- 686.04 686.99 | 9.79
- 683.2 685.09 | 9.77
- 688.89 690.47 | 10.1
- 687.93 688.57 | 10.4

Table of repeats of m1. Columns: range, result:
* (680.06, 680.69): 11.3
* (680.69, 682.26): 10.7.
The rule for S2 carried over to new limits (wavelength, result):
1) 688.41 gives 11.5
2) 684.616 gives 9.87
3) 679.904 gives 10.7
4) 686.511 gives 11.6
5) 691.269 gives 9.97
